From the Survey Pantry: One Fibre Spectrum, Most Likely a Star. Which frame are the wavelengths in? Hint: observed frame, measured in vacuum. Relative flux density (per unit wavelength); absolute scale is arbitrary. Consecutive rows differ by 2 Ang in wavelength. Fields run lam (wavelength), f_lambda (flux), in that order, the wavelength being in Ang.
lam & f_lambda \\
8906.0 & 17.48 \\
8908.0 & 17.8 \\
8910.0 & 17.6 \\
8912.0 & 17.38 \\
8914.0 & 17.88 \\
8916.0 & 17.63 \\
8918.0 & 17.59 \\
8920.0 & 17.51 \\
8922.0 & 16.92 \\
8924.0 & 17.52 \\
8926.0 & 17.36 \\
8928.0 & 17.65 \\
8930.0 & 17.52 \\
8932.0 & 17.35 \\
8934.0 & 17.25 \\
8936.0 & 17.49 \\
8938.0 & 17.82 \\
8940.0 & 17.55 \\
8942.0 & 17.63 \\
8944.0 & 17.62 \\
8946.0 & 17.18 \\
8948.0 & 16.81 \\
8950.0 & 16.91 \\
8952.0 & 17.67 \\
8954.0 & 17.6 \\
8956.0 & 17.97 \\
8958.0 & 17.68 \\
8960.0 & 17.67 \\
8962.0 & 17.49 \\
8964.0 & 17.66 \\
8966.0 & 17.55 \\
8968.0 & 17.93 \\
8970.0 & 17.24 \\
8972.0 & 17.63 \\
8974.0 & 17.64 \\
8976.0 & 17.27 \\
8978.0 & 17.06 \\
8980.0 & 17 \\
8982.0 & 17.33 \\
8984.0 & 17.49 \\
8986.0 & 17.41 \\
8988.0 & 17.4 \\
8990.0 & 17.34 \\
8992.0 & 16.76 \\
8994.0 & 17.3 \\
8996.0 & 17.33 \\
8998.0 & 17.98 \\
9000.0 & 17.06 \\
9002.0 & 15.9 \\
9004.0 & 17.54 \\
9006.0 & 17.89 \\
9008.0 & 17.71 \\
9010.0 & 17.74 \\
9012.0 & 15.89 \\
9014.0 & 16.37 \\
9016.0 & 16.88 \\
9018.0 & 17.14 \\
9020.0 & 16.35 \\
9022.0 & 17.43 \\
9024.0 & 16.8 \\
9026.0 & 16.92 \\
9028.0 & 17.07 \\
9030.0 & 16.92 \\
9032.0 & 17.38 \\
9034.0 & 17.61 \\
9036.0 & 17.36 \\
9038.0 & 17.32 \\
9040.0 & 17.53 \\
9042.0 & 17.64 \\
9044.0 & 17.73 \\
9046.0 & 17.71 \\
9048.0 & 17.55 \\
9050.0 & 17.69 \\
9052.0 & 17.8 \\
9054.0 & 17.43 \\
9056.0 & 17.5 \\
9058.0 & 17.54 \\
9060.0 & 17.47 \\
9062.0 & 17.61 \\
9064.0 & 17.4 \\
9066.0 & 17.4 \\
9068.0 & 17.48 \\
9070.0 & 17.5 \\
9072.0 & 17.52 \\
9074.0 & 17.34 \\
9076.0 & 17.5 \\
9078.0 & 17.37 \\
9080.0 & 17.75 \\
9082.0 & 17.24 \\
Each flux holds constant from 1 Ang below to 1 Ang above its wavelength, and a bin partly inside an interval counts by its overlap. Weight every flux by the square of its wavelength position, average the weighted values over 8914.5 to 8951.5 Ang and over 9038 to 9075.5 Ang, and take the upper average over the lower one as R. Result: 1.0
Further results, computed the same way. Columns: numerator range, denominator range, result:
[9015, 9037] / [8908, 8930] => 1.00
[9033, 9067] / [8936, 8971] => 1.02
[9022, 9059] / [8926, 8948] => 1.02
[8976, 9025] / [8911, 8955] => 1.00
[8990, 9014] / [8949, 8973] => 0.99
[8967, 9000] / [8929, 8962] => 1.00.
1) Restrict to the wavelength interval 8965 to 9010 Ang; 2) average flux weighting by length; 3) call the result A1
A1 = 17.4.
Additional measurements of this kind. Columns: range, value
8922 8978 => 17.5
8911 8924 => 17.5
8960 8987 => 17.4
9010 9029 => 16.8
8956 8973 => 17.6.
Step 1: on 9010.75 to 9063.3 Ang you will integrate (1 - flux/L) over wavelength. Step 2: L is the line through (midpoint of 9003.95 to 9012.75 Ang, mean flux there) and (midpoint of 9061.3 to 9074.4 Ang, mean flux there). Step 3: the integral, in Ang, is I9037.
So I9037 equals 0.5 Ang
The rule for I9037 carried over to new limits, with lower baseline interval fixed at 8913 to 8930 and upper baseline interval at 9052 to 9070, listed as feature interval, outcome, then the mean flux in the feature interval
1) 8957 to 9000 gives 0.19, 17.4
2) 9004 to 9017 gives 0.29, 17.1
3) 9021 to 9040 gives 0.31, 17.2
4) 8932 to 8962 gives 0.04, 17.5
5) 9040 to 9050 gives -0.09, 17.6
